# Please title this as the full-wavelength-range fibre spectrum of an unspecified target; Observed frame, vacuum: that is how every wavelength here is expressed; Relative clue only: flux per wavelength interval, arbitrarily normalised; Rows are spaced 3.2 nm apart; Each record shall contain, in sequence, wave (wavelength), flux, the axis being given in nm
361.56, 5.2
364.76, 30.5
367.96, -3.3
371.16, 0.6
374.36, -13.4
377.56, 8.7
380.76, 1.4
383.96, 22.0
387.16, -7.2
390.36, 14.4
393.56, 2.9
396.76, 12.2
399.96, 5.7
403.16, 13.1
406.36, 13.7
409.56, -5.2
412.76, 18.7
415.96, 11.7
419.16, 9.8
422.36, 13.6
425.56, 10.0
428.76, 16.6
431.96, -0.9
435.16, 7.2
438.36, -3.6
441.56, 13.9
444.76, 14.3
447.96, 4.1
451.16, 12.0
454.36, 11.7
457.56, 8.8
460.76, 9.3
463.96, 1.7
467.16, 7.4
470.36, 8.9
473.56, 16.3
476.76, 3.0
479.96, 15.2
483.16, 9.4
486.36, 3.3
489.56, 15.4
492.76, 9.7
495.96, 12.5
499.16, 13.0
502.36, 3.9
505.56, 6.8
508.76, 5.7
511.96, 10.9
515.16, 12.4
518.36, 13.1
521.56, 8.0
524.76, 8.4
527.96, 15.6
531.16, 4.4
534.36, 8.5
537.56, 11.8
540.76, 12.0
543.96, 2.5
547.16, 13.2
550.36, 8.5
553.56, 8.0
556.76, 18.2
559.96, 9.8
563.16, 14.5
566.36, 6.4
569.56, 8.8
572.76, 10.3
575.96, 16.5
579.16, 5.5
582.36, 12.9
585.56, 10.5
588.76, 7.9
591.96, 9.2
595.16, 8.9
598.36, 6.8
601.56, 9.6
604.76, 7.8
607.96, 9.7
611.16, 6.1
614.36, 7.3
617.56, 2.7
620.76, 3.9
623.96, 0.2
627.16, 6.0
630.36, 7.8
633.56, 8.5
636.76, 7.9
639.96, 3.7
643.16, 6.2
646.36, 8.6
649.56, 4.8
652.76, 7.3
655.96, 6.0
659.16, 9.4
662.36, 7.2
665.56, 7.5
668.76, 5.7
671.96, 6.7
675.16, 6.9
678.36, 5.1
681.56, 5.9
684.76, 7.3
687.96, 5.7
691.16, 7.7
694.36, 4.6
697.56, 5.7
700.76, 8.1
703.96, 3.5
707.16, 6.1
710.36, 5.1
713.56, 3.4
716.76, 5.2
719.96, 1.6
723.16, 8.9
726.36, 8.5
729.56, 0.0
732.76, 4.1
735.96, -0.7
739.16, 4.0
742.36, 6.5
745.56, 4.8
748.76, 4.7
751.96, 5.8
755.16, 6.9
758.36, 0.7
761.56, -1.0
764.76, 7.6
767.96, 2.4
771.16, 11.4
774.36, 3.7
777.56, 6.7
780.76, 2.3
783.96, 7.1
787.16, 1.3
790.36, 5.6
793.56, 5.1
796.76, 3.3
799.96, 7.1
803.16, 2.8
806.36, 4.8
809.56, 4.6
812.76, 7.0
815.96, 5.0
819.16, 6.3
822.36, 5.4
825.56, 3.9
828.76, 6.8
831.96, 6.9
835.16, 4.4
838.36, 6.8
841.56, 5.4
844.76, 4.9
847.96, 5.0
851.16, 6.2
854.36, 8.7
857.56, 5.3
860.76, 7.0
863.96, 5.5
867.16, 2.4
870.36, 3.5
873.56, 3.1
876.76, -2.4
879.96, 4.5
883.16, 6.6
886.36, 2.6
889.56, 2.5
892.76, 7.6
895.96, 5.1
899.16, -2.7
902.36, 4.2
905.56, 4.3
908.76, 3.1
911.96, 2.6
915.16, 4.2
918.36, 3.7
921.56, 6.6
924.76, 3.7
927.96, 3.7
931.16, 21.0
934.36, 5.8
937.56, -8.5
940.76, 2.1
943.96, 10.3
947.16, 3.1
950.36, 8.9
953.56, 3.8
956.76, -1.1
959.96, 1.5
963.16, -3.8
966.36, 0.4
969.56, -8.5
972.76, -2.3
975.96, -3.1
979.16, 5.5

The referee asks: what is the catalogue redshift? 1.518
